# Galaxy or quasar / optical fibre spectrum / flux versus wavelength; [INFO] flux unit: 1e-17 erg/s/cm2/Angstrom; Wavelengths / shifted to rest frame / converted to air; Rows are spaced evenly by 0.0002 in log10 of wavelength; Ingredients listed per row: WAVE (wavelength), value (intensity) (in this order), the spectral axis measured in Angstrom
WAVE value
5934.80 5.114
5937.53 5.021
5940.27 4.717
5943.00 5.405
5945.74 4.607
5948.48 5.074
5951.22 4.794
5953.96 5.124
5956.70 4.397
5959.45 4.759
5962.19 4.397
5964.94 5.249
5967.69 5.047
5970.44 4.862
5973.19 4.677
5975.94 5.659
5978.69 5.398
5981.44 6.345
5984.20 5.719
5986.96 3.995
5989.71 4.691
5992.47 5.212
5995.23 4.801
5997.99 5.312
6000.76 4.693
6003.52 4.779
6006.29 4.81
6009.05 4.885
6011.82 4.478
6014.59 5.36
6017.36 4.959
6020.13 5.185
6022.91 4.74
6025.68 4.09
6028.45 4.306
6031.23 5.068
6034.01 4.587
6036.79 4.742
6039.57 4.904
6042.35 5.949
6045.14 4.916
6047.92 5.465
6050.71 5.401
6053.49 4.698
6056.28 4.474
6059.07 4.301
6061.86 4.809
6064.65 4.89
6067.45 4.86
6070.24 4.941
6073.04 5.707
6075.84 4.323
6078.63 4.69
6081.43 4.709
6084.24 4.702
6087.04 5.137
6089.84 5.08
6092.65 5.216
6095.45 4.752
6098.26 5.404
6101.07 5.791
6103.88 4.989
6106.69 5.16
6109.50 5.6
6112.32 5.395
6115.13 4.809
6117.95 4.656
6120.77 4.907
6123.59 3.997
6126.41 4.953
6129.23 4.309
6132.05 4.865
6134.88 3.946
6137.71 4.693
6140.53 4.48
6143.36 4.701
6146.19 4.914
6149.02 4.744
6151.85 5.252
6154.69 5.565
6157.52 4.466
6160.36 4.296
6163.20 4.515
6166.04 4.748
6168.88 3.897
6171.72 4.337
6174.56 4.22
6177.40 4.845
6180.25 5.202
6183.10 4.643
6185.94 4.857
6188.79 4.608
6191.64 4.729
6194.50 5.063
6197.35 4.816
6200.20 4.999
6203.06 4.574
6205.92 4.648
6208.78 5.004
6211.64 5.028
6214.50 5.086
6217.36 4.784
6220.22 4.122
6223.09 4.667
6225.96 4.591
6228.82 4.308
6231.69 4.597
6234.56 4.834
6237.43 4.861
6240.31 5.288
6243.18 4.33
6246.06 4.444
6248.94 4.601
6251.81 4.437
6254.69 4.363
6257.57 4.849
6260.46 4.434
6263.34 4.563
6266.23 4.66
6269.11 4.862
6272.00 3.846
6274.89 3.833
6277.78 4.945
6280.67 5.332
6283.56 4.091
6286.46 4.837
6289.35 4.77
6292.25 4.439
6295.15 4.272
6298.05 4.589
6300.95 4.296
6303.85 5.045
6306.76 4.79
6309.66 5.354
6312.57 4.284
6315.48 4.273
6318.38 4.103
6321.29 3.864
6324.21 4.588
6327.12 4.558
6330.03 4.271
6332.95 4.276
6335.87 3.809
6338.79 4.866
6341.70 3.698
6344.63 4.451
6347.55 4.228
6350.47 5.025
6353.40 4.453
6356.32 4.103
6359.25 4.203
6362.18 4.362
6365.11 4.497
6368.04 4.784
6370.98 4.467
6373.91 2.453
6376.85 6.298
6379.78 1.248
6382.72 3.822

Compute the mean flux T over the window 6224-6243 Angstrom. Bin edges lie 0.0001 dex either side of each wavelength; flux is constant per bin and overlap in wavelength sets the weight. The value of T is 4.72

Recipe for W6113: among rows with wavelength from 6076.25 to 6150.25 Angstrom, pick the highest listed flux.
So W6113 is 5.791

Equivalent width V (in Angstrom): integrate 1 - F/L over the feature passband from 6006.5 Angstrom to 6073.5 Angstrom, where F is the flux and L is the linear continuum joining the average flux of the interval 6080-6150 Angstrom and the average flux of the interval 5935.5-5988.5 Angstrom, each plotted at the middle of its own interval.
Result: 0.70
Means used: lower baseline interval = 5.01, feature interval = 4.89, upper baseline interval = 4.88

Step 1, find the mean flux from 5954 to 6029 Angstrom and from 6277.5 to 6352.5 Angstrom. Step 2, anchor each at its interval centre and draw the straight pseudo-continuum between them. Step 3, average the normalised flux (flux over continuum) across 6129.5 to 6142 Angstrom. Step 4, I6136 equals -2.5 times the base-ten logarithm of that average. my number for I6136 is 0.06 mag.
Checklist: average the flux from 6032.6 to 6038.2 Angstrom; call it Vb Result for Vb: 4.67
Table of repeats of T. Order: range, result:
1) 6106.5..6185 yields 4.71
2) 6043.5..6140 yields 4.9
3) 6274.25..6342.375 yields 4.48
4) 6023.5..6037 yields 4.55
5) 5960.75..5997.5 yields 5.09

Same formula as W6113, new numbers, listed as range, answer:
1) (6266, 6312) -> 5.354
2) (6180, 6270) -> 5.288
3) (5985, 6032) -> 5.36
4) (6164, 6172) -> 4.748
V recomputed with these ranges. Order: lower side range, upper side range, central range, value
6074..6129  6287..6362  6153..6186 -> 1.14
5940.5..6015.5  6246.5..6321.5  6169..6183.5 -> 0.34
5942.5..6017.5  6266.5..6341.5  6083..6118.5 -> -2.62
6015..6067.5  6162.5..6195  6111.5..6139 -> 0.51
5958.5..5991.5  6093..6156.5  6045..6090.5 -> 0.78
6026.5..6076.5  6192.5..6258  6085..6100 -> -0.79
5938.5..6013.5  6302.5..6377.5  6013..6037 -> 0.52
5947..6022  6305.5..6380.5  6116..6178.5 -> 0.98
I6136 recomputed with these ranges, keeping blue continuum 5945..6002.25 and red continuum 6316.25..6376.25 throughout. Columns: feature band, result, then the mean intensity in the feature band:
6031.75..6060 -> -0.02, 4.96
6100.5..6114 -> -0.13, 5.35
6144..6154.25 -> -0.08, 5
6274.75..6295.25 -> -0.06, 4.63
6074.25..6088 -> 0.02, 4.71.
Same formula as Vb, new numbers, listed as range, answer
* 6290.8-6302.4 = 4.4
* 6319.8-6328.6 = 4.34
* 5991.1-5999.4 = 5.1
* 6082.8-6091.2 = 4.97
